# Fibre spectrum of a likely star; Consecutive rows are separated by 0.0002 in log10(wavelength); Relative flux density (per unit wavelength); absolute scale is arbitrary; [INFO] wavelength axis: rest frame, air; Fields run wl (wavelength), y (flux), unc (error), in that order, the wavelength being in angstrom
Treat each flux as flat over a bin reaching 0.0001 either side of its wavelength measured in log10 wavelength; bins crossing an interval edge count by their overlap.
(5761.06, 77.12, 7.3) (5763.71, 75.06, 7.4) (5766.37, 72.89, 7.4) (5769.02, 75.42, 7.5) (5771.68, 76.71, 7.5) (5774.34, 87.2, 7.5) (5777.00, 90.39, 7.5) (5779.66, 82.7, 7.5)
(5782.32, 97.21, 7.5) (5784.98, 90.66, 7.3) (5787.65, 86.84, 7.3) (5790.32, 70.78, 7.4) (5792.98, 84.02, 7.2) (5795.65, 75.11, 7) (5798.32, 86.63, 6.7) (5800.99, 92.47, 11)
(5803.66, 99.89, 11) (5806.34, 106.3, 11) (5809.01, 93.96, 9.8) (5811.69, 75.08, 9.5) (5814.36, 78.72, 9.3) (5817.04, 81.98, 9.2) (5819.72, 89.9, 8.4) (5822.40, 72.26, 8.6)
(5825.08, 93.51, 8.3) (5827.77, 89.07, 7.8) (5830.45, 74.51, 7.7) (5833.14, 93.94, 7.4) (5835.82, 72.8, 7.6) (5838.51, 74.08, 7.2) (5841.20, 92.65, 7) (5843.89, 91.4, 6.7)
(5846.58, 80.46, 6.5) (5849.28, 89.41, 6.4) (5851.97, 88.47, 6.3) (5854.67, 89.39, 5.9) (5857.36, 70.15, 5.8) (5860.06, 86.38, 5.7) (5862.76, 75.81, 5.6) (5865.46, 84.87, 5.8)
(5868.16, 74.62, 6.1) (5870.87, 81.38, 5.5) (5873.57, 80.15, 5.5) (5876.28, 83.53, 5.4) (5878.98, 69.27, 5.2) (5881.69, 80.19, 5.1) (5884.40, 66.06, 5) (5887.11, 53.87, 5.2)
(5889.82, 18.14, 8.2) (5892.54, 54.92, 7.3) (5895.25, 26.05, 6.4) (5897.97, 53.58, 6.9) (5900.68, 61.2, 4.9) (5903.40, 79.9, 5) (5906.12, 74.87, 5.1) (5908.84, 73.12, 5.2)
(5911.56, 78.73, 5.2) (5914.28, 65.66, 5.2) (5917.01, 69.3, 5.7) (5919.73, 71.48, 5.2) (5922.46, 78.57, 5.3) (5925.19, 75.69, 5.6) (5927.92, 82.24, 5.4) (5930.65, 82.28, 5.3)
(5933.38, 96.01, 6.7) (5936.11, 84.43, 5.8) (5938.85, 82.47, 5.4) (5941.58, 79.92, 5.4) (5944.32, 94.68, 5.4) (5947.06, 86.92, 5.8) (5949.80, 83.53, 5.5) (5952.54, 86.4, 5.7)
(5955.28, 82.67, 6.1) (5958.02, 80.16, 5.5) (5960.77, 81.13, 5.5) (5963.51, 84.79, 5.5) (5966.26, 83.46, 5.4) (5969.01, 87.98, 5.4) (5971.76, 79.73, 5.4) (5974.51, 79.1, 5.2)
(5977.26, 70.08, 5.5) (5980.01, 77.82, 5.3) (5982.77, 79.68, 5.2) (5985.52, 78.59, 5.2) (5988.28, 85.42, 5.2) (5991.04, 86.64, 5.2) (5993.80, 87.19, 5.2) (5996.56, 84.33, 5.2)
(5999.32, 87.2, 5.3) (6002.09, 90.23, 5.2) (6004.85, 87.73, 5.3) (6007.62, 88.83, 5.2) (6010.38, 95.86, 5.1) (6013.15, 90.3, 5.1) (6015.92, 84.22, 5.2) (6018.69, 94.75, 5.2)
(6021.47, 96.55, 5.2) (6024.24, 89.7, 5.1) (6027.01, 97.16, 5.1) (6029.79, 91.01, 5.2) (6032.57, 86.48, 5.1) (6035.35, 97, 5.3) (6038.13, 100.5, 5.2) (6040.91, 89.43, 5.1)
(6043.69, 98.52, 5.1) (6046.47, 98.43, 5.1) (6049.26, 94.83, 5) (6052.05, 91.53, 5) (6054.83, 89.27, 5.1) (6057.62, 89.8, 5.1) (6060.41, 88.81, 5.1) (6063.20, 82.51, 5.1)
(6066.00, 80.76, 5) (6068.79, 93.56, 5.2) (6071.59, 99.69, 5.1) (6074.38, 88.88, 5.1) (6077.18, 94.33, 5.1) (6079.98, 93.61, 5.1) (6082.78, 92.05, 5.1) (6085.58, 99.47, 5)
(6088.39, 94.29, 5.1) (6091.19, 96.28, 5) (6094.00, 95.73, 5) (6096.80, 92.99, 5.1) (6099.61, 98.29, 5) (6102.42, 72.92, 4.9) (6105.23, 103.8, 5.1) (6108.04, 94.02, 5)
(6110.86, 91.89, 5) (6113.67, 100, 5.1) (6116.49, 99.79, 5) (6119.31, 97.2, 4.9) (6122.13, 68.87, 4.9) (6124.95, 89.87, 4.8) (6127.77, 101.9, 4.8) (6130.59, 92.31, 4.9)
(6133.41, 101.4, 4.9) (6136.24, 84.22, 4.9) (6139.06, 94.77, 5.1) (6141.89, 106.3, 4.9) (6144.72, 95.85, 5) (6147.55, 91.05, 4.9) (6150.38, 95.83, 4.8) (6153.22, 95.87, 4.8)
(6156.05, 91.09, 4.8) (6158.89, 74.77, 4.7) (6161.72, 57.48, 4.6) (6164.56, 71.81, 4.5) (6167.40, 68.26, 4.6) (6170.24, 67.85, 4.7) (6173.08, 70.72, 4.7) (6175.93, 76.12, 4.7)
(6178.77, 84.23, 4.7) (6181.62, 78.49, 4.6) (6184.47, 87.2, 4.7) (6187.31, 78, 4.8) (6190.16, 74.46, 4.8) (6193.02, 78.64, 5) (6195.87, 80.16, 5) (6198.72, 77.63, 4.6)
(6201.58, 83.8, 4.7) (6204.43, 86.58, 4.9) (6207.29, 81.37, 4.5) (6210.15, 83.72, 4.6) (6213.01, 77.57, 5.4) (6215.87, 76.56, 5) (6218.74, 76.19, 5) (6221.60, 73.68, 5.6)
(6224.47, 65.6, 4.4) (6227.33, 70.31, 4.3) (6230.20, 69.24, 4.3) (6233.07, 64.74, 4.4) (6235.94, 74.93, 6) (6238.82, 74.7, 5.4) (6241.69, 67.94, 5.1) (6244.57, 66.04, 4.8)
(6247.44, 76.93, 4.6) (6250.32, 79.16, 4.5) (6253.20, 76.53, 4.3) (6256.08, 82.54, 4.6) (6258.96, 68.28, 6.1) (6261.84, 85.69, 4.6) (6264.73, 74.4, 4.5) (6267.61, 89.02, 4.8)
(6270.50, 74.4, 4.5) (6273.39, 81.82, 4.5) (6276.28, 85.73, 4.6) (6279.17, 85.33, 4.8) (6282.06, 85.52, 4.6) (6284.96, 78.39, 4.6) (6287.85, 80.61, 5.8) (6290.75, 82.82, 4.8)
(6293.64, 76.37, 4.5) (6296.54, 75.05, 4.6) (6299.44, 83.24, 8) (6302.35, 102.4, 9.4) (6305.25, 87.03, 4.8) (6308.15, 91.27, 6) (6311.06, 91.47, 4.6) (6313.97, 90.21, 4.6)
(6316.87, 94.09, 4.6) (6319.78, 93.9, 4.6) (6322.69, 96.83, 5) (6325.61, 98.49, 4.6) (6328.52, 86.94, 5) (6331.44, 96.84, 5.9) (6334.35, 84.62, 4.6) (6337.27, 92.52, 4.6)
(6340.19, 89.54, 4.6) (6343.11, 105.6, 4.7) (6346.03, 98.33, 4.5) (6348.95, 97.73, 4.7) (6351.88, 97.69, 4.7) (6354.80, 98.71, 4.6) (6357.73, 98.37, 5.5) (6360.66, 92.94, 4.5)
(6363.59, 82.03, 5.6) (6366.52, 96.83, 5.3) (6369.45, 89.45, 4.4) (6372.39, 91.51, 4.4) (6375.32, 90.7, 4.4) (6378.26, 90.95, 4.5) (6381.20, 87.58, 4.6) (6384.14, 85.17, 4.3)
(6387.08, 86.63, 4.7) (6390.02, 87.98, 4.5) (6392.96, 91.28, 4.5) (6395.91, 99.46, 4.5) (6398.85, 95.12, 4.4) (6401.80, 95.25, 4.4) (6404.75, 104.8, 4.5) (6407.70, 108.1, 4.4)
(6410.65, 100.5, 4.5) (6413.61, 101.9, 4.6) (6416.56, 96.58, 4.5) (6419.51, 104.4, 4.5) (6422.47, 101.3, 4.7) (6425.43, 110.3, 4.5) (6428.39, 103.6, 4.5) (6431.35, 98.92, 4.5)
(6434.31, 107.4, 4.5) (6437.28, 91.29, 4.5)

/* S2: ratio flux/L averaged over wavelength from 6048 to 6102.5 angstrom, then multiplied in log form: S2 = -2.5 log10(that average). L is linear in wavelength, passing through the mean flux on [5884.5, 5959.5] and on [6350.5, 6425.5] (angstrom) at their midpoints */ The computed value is -0.151 mag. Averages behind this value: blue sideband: 72.4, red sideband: 95.3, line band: 91.9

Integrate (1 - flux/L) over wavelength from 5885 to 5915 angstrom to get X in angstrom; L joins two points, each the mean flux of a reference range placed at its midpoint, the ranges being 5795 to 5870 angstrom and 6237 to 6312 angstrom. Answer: 9.2 angstrom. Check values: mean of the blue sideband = 84.8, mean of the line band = 58.3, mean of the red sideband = 80.8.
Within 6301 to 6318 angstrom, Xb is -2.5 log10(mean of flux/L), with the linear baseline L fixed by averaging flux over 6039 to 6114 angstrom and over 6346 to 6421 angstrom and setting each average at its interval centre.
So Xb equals 0.02 mag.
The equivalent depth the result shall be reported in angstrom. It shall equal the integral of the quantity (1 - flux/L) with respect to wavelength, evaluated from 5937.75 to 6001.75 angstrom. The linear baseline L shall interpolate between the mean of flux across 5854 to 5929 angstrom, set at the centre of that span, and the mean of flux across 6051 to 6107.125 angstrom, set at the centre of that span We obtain -3.4 angstrom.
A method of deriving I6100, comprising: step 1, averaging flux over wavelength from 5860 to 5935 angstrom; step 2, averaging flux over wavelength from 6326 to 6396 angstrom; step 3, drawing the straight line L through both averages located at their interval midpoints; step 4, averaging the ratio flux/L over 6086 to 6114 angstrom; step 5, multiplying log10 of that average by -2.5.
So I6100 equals -0.174 mag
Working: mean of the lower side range 70.4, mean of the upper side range 92.4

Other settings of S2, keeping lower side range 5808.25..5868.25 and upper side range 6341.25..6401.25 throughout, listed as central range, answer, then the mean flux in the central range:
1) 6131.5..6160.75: -0.04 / 92.6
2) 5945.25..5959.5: 0.01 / 84.2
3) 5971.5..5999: 0.06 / 81.2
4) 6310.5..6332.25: -0.02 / 93.6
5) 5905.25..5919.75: 0.17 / 72.2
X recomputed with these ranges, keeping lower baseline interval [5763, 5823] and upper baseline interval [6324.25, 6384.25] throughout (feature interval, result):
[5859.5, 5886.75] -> 2.8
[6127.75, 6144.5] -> -1.2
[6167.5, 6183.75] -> 2.7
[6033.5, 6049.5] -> -1.4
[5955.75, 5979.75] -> 1.8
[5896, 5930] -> 5.9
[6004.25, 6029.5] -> -1.1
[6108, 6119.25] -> -0.9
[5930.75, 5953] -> 0.1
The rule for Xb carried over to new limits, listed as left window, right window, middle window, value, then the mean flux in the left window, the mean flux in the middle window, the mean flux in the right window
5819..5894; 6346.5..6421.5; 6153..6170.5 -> 0.18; 77.3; 74.4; 95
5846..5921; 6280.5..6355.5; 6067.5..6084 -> -0.18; 70.6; 93.7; 90.6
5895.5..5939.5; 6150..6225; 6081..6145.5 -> -0.22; 74.2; 94.1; 78.2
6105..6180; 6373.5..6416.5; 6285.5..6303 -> 0.12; 87.4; 82.3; 94.7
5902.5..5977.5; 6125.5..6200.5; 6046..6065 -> -0.10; 80.7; 90.1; 83.8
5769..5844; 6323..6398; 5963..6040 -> 0.01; 85.5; 87.3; 92.8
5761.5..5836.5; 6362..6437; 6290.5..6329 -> 0.06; 84.5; 89.6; 96.2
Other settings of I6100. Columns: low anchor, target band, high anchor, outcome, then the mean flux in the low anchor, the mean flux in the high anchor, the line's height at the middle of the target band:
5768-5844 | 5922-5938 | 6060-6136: 0.064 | 85.3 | 92.7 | 88.5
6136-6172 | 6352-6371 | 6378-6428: 0.019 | 84.1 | 97.2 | 95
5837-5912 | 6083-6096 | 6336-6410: -0.172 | 72.5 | 94.2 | 81.9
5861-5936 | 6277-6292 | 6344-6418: 0.090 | 70.4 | 94.7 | 89.8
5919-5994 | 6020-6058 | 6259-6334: -0.126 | 82.5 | 86.4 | 83.4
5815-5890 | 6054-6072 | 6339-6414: -0.038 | 79.4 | 94.7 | 85.6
